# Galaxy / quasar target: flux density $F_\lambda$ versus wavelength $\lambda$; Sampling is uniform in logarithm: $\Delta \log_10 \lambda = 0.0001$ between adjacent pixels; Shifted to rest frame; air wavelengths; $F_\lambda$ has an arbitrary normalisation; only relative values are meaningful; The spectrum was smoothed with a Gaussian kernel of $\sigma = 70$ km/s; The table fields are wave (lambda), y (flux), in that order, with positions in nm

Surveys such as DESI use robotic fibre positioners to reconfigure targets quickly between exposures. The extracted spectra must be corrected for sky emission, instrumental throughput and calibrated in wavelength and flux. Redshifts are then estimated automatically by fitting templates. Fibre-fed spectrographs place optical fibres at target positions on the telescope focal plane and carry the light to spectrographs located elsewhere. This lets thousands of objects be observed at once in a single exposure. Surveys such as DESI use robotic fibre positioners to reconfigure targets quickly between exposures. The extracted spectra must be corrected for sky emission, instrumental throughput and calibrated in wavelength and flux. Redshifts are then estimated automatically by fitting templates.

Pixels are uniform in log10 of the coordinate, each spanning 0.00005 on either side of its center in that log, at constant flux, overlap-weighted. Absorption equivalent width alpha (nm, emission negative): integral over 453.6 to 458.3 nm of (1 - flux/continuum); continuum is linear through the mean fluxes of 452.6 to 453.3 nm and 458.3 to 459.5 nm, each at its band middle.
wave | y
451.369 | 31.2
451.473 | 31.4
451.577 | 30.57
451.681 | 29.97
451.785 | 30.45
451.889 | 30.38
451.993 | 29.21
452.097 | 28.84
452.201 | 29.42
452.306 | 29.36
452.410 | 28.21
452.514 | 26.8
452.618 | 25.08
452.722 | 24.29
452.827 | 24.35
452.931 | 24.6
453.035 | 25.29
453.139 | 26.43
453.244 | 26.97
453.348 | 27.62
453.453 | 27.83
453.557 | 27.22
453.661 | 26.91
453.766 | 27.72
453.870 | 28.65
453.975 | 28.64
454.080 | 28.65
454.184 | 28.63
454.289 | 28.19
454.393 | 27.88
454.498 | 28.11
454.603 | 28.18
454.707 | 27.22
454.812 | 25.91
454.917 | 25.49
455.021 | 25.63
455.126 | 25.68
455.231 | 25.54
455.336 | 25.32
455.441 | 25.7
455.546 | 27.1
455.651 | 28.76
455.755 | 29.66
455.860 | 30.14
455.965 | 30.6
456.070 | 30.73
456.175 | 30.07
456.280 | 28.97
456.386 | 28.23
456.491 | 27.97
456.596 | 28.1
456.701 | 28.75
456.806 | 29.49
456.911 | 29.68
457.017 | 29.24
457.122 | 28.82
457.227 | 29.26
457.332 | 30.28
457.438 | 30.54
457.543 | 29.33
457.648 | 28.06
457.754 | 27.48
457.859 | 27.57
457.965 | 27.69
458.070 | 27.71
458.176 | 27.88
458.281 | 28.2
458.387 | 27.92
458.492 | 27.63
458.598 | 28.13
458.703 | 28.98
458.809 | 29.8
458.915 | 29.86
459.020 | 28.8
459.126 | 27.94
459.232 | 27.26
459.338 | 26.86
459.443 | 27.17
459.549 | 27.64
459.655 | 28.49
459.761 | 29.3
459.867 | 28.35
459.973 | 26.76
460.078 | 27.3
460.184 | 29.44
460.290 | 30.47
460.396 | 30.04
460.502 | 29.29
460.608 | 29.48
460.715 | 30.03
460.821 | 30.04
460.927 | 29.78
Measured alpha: -0.248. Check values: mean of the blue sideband 25.3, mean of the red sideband 28.2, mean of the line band 28.2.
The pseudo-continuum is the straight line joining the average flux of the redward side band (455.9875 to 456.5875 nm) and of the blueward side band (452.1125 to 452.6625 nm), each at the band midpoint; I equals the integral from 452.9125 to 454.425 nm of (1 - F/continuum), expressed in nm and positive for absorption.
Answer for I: 0.04 nm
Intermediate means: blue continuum 27.9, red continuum 29.2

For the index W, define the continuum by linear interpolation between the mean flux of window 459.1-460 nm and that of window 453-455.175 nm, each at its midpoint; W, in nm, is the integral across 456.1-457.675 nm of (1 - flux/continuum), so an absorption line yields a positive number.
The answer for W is -0.09 nm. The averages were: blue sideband 27.3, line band 29.2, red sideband 27.8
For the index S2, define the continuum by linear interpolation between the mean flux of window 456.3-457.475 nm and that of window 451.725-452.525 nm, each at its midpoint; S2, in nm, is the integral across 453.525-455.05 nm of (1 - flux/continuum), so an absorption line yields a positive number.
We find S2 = 0.08 nm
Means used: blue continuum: 29.2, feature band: 27.6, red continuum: 29.1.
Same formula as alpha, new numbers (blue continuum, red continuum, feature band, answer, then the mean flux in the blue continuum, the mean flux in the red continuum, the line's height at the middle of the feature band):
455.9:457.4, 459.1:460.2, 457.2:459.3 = 0.00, 29.3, 27.8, 28.5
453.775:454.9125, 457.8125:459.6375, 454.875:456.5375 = 0.00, 27.9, 28.1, 27.9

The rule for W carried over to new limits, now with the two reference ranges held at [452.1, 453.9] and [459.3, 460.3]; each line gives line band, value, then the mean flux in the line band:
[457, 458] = -0.04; 28.8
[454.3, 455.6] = 0.03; 26.5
